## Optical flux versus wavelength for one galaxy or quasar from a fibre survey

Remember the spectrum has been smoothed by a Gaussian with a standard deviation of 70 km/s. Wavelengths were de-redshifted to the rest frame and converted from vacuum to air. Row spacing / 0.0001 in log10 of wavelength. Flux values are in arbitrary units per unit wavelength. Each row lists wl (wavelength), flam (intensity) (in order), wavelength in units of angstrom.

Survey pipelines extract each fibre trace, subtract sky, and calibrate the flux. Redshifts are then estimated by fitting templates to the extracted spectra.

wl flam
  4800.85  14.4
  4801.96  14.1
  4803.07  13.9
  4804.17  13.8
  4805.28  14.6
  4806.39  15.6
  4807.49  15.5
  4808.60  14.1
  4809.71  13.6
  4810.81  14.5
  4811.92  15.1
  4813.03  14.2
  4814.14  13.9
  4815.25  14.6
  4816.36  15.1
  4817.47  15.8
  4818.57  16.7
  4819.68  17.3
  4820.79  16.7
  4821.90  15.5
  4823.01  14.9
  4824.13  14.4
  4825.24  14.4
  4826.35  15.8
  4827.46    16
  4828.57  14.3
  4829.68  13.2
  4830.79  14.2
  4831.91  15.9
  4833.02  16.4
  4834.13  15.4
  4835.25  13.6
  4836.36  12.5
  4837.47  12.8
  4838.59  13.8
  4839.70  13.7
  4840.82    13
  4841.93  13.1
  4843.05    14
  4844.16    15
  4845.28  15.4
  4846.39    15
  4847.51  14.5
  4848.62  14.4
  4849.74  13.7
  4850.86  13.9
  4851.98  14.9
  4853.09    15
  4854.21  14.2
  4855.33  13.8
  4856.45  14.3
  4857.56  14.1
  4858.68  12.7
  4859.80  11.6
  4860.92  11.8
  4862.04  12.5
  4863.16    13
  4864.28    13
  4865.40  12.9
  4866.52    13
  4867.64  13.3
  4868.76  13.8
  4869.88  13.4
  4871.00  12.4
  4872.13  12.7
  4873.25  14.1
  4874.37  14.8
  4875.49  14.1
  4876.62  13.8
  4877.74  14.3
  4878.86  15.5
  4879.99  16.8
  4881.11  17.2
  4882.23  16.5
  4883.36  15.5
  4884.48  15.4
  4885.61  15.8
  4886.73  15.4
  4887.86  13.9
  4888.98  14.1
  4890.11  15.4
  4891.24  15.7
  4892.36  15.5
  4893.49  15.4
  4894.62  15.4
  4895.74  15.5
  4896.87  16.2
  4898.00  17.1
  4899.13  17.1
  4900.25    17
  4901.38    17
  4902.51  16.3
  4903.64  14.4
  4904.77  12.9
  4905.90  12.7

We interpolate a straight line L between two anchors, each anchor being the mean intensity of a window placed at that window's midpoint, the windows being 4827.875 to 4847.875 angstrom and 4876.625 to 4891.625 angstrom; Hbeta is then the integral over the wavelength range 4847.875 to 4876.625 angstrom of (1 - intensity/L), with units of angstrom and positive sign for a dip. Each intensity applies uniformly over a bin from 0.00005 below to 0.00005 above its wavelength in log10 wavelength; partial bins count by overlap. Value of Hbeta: 2.6 angstrom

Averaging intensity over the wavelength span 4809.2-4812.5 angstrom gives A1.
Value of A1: 14.4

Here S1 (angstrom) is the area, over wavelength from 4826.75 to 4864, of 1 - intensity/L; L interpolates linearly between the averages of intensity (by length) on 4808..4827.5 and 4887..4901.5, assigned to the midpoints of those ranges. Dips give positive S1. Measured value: 3.3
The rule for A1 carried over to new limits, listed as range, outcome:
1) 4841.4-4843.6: 13.5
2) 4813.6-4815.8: 14.2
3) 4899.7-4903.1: 16.7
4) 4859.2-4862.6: 12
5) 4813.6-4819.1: 15.2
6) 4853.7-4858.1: 14.1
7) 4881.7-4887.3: 15.7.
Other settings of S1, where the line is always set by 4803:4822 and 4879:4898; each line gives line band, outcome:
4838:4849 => 0.8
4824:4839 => 0.7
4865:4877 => 1.6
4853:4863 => 1.4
